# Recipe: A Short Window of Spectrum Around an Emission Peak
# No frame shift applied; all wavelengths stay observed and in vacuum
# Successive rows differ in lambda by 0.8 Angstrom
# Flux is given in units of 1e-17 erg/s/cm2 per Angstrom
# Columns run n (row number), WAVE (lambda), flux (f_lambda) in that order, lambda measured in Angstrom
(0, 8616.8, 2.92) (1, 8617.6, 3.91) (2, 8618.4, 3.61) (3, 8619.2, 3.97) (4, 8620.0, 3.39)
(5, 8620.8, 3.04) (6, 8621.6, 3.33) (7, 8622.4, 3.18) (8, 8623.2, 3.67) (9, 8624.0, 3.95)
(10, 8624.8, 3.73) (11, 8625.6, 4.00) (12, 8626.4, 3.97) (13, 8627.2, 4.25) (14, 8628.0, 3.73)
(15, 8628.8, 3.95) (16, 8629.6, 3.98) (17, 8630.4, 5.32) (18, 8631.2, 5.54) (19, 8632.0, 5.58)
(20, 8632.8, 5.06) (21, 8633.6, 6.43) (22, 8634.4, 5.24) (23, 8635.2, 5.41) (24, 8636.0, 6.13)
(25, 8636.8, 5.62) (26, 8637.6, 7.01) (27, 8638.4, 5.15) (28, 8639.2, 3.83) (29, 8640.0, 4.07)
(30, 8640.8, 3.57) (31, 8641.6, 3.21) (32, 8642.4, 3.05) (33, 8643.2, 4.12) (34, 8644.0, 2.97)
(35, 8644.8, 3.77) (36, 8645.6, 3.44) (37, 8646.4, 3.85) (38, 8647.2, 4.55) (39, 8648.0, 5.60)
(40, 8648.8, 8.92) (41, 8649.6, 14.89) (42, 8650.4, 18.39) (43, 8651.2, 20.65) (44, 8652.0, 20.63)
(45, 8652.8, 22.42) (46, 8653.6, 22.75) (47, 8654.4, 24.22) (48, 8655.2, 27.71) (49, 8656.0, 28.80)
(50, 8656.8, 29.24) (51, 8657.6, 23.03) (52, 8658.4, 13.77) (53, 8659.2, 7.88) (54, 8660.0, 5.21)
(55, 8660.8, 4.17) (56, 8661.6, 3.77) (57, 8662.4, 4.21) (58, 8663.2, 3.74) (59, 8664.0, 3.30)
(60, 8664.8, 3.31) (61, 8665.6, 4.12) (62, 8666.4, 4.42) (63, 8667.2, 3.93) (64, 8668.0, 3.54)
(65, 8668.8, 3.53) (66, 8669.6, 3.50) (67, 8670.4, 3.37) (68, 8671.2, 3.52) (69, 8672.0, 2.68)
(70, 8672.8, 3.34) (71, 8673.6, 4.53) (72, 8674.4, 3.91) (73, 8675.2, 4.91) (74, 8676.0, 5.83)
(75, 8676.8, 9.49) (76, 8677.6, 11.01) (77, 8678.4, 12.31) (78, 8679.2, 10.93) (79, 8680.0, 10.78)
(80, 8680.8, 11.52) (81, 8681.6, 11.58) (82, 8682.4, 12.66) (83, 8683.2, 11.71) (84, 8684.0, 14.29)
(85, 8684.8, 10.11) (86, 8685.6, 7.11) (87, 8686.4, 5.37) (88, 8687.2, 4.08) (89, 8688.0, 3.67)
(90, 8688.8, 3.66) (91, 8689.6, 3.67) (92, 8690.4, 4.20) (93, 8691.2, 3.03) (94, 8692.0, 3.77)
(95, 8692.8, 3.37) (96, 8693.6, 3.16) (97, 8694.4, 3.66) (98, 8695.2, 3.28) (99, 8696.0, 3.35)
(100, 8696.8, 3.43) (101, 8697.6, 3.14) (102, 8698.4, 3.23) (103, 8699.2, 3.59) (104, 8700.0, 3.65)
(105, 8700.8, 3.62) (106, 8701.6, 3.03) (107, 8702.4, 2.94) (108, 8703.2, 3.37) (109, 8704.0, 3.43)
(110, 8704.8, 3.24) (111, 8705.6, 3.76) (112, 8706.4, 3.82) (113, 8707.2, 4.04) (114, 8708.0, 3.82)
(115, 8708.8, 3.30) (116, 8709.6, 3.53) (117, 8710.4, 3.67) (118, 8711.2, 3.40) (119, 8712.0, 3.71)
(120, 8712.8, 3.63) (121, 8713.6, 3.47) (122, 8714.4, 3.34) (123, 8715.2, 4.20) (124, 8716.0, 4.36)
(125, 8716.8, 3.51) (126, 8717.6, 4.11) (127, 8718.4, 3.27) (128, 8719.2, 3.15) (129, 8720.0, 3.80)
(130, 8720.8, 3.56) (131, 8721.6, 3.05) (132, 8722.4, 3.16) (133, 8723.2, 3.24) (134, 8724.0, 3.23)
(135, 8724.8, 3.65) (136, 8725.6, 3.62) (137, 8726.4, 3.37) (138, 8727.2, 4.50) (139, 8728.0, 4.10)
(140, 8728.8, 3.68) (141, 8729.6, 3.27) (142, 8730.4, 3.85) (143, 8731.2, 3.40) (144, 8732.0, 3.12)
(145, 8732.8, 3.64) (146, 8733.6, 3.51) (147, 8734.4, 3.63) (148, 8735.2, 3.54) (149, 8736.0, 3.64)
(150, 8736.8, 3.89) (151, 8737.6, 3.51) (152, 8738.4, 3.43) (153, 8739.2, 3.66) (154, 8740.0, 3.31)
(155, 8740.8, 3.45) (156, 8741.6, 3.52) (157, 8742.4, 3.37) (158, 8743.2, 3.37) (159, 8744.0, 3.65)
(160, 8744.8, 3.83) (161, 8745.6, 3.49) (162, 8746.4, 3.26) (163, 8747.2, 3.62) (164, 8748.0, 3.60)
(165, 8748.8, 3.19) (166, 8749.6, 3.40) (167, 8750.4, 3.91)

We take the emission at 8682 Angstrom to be [N II] 6583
